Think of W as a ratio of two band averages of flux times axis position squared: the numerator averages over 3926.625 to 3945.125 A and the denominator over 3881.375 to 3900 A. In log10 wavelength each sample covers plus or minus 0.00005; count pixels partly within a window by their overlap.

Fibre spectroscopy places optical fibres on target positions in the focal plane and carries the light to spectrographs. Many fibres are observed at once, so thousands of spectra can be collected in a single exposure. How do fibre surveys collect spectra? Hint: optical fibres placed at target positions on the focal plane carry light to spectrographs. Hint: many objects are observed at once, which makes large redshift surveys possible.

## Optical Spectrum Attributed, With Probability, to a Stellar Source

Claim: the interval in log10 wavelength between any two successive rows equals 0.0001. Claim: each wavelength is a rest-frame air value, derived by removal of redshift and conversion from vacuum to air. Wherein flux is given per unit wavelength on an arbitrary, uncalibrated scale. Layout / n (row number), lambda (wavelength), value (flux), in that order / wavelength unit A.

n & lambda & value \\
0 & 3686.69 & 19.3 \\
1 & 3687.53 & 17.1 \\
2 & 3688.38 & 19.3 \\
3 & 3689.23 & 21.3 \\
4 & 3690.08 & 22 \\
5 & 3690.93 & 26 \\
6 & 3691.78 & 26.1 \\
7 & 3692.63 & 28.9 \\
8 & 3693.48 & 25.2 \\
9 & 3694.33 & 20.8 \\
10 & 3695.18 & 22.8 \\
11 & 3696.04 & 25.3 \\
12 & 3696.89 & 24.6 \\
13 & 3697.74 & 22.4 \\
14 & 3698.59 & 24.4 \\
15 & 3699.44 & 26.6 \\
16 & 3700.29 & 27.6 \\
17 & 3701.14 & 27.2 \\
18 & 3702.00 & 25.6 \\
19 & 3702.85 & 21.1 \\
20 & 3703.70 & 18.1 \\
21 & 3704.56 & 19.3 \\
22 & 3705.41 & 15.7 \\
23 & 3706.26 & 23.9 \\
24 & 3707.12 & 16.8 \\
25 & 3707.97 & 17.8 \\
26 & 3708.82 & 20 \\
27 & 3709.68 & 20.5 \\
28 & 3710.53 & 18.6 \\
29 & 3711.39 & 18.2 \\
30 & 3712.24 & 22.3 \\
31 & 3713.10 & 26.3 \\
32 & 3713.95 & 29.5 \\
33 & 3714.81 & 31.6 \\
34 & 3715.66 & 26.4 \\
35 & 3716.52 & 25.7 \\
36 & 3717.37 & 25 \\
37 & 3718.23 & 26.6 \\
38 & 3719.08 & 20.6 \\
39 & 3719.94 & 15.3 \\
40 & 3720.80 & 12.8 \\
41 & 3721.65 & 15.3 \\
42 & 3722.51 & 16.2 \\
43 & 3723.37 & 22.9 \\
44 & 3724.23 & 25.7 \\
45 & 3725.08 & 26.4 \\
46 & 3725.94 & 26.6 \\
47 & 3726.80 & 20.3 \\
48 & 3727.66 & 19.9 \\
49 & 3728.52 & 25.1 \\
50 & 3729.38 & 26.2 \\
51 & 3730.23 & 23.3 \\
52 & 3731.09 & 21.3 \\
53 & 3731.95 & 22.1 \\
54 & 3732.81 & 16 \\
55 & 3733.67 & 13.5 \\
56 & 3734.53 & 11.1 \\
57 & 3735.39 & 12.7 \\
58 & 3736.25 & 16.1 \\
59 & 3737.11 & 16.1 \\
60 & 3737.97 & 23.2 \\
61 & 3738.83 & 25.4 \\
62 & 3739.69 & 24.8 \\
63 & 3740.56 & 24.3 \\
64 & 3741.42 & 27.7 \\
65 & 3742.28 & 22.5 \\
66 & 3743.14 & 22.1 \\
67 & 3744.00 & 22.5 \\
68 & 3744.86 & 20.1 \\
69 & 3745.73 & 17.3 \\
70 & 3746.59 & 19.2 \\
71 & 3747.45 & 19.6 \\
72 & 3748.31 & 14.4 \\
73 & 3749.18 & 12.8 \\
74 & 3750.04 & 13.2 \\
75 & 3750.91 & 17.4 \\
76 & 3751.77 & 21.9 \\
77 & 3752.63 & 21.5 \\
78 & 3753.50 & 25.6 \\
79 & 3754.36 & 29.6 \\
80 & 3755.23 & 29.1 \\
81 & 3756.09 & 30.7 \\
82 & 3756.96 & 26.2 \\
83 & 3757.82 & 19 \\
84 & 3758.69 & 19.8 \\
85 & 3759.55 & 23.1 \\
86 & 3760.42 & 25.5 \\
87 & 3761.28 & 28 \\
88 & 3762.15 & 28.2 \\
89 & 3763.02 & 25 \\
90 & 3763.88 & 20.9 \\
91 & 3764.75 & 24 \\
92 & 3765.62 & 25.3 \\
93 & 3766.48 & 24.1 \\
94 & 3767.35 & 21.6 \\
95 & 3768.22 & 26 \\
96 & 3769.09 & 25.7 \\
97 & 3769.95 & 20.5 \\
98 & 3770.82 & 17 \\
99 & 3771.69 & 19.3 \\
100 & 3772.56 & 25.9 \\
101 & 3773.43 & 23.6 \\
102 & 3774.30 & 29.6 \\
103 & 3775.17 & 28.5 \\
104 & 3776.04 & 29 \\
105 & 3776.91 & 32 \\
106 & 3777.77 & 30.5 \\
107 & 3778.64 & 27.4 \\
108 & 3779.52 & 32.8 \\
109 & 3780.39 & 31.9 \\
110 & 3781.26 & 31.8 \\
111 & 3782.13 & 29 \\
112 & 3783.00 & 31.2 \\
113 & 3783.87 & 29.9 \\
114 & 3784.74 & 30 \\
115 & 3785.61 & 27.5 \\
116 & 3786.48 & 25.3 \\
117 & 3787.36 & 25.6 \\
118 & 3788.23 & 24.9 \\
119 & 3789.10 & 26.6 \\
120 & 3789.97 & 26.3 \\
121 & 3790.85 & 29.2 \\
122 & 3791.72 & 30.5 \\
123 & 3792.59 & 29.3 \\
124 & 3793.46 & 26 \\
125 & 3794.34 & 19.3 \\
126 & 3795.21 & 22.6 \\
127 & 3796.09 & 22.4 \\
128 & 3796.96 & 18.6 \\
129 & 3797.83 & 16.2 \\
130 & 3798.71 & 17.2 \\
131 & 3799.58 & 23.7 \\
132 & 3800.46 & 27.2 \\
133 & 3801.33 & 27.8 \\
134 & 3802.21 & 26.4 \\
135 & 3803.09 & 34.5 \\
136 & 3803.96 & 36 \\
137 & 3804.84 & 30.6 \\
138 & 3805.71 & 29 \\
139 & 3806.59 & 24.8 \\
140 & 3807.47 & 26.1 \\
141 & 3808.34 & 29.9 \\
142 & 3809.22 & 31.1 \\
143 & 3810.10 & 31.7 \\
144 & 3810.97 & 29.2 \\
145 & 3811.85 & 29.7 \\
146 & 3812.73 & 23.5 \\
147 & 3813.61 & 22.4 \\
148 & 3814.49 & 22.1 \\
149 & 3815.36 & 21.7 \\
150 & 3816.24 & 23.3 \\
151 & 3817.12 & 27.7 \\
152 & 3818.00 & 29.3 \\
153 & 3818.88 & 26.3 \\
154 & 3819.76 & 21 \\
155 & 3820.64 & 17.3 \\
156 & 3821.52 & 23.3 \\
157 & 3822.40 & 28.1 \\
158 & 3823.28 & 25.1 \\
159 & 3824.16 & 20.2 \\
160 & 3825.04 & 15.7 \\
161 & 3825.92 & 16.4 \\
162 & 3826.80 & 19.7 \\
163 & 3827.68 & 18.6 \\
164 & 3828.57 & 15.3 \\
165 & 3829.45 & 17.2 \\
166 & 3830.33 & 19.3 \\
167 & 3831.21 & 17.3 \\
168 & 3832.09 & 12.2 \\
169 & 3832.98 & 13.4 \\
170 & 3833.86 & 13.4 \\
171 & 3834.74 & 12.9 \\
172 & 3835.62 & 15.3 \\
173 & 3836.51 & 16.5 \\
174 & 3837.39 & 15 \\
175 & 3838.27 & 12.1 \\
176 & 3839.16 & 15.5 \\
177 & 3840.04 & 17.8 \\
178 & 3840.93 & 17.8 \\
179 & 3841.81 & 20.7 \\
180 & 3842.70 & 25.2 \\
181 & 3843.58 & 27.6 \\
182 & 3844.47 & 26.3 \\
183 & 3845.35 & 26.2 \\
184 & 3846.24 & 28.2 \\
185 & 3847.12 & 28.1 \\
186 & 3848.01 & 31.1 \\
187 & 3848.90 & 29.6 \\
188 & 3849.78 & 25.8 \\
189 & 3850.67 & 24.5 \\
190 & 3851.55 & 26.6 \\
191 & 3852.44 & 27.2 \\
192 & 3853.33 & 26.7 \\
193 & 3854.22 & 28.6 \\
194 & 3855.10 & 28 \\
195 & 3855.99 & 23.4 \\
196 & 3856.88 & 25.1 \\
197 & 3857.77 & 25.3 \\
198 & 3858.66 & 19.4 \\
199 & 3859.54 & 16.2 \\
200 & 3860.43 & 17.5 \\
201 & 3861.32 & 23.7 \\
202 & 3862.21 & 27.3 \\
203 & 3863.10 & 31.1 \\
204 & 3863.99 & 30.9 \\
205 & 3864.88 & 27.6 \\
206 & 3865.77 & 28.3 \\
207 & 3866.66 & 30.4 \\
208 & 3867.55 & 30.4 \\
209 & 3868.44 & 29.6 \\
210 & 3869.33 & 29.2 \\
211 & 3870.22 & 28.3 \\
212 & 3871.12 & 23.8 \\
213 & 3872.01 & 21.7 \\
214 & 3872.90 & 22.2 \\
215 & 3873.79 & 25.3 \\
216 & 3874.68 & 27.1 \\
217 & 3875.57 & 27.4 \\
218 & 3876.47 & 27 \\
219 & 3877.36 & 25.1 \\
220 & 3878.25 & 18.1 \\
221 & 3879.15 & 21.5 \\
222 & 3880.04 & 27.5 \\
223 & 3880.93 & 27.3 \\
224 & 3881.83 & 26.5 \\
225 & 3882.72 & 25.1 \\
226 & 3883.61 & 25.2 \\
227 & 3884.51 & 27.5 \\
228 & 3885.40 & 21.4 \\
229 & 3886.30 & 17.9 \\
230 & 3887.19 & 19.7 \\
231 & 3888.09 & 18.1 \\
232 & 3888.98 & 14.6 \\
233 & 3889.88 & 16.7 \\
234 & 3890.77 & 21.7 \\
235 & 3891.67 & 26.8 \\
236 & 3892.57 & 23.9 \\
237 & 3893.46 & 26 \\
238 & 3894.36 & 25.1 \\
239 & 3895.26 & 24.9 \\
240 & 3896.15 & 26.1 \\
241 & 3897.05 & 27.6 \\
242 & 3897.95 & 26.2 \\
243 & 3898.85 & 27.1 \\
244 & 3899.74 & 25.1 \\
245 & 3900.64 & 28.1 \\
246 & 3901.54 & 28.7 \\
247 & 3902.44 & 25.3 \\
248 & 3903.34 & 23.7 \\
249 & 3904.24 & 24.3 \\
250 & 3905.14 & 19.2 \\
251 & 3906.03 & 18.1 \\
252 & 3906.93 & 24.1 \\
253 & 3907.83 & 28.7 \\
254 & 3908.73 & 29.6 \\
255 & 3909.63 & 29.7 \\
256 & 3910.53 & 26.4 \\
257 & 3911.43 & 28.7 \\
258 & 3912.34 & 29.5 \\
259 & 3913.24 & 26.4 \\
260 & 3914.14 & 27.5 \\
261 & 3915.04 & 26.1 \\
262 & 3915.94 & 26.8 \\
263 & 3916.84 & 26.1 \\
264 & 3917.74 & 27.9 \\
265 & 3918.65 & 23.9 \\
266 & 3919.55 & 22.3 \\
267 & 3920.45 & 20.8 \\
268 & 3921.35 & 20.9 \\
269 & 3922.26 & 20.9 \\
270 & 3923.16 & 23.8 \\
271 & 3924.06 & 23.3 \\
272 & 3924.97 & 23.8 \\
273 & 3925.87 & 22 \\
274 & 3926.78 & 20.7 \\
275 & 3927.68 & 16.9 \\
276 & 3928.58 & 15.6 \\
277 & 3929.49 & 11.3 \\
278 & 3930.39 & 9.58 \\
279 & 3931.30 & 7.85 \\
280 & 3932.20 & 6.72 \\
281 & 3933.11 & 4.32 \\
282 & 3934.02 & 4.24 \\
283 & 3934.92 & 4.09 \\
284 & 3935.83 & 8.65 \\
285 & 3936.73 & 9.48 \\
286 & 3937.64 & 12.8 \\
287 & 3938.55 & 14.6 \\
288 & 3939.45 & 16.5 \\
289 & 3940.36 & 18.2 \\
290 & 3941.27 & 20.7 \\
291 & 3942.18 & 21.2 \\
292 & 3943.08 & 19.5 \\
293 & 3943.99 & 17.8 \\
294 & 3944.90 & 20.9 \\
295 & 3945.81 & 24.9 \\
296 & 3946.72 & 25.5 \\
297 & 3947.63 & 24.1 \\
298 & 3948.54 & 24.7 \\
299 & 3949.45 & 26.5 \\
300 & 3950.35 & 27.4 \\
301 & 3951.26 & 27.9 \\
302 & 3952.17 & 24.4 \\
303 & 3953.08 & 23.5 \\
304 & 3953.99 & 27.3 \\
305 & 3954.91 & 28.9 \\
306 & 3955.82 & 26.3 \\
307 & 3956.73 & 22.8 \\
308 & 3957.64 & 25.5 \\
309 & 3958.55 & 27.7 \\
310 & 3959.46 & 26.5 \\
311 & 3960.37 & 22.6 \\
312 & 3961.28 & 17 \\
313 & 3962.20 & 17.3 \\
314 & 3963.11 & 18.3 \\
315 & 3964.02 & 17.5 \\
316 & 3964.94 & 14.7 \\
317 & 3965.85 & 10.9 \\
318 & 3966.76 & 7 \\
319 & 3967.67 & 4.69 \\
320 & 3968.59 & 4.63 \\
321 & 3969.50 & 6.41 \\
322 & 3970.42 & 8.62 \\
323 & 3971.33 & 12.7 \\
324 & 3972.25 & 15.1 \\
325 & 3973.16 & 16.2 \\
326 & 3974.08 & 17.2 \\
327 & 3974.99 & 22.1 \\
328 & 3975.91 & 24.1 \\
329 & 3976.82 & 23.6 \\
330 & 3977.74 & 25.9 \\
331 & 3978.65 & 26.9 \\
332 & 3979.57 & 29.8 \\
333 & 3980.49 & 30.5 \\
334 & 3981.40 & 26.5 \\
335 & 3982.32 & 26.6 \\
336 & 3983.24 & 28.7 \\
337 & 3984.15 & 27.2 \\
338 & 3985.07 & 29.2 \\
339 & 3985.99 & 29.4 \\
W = 0.6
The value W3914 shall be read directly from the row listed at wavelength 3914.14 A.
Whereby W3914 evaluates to 27.5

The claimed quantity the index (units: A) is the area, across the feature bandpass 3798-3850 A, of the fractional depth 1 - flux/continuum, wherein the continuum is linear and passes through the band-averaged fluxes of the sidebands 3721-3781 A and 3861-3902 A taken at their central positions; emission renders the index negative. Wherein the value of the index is 2.6 A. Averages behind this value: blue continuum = 22.8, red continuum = 25.2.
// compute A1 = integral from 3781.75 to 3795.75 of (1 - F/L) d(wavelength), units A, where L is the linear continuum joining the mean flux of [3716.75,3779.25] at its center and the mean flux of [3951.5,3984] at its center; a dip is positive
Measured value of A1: -3.2 A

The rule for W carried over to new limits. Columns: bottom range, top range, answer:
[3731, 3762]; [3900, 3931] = 1.22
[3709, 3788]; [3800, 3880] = 1.08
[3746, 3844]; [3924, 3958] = 0.85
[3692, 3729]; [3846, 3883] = 1.25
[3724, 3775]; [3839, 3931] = 1.18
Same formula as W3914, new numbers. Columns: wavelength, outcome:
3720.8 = 12.8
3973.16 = 16.2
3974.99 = 22.1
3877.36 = 25.1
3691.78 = 26.1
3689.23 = 21.3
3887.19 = 19.7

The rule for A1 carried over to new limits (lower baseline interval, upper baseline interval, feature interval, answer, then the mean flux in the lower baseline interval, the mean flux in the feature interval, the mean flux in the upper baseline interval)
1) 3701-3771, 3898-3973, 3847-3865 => -4.3 A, 21.8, 25.8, 20.1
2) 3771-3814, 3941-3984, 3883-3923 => -2.1 A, 27.2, 24.4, 21.1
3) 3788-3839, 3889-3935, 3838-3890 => -4.8 A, 22.8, 24.6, 22.1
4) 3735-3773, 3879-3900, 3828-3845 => 4.2 A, 22.2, 17.5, 23.8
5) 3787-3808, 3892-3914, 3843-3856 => -0.7 A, 25.9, 27.3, 26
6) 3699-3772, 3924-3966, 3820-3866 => -3.7 A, 21.9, 21.9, 18.8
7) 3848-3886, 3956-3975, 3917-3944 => 4.3 A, 25.8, 16.4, 16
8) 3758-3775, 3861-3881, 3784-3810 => -1.9 A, 23.8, 26.5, 26.6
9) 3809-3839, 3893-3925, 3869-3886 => -1.0 A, 20.5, 25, 25.4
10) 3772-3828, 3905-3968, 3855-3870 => -1.7 A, 26.1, 26.1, 20.3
